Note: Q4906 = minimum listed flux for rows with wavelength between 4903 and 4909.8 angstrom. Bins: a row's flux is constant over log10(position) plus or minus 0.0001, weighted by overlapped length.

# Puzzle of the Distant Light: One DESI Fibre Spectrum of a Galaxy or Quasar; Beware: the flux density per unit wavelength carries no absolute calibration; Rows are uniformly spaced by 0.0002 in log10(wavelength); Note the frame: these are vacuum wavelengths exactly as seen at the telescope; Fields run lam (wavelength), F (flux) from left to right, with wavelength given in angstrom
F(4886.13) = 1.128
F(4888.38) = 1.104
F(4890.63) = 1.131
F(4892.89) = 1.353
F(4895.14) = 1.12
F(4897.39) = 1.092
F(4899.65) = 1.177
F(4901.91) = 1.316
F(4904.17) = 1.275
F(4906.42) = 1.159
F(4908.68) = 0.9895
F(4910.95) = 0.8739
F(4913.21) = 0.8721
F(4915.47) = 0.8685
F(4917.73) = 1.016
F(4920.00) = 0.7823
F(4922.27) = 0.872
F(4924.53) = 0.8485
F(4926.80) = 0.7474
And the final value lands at 0.9895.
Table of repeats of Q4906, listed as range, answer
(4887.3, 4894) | 1.104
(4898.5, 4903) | 1.177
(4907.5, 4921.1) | 0.7823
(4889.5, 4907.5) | 1.092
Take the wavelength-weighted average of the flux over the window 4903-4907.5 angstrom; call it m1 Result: 1.22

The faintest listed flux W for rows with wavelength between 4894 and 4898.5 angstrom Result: 1.092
